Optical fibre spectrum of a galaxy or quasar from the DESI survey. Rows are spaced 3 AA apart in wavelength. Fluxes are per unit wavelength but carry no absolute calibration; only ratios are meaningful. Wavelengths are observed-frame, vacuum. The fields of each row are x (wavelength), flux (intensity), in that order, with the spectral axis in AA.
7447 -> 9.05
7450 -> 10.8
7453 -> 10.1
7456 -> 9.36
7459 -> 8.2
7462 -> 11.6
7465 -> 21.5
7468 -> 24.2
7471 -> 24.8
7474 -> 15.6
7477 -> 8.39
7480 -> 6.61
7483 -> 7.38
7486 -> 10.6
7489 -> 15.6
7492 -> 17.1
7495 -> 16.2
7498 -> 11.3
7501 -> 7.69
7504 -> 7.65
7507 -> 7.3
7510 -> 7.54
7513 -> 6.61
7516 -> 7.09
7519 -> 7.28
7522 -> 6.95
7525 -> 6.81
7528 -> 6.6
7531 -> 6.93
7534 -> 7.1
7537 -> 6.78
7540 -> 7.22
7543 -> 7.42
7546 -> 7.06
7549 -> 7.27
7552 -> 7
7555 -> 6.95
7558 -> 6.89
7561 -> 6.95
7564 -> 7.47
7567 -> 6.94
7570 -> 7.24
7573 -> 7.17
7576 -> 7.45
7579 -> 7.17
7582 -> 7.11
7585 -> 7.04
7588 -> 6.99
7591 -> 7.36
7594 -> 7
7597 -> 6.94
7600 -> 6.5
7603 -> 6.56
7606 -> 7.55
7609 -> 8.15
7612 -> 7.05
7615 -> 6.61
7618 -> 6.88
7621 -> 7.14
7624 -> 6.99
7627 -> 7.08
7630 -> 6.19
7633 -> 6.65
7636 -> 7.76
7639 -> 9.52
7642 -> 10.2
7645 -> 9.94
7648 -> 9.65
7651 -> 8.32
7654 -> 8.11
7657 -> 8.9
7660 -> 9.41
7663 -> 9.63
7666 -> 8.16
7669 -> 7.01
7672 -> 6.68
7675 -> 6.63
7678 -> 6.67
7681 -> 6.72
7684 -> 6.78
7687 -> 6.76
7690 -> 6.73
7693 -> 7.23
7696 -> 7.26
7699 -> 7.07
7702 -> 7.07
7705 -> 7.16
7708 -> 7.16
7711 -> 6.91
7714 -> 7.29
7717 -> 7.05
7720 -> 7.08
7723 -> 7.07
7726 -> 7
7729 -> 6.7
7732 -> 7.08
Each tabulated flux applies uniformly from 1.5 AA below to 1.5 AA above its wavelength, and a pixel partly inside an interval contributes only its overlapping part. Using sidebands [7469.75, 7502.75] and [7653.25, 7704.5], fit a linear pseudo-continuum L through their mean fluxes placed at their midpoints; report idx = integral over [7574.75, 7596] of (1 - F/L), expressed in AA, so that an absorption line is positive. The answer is 6.1 AA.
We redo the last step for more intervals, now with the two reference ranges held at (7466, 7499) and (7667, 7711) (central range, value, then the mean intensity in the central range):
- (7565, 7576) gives 3.99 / 7.18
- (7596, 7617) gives 6.12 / 7.05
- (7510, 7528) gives 8.47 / 6.97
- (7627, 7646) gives 1.26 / 8.23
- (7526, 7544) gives 7.99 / 6.99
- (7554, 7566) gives 4.73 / 7.06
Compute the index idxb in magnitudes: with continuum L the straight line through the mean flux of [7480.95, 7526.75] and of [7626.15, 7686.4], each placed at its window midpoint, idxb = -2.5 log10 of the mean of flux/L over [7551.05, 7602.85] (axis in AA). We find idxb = 0.24 mag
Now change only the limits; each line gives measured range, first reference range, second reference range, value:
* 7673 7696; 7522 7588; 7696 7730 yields 0.039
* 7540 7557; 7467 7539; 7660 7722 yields 0.316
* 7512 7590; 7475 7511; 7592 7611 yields 0.212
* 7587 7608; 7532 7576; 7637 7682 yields 0.092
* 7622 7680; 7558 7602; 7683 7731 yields -0.145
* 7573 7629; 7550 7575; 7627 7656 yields 0.094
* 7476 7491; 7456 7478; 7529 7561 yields 0.362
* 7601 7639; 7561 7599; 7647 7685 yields 0.052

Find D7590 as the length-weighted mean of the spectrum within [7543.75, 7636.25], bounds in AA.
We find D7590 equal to 7.06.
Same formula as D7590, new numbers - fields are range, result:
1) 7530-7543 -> 7.06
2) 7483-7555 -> 8.59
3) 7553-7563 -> 6.96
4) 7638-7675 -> 8.7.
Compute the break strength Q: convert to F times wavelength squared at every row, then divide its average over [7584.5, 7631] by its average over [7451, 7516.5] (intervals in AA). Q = 0.6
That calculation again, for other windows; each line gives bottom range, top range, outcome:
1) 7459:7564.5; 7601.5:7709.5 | 0.80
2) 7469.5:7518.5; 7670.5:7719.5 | 0.67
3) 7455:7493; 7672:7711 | 0.53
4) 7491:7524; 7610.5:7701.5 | 0.87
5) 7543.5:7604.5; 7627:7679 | 1.18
